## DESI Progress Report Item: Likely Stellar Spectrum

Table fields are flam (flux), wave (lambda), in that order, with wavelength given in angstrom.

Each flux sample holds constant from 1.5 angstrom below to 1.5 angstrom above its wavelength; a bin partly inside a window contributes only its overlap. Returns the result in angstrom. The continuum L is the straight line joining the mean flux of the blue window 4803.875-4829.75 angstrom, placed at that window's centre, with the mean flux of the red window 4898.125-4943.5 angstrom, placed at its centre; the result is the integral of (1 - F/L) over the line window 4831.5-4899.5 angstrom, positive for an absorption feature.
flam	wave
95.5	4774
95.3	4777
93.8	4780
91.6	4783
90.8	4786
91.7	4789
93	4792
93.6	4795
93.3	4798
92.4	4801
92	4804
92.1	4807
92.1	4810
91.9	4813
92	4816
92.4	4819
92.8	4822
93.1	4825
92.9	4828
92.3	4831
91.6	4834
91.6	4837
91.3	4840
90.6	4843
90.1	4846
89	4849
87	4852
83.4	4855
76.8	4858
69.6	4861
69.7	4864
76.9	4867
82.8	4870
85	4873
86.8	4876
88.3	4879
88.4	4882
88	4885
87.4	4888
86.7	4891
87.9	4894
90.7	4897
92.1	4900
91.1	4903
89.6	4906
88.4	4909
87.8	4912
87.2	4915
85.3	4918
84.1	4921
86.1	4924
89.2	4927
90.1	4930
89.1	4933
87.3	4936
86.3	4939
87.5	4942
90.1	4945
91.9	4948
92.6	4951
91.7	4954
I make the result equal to 3.57 angstrom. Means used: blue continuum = 92.4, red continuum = 88.1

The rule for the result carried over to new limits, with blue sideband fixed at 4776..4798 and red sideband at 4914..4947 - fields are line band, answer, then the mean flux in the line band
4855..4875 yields 2.8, 77.5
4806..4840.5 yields -0.3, 92.2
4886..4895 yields 0.2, 87.3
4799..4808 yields 0.0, 92.2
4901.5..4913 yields -0.1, 89.3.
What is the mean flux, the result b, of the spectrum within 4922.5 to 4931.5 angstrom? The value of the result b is 88.5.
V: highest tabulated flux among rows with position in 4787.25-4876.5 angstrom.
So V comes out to 93.6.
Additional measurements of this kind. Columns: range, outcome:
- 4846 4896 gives 90.1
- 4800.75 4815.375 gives 92.4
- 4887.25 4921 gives 92.1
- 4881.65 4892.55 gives 88.4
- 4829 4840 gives 92.3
